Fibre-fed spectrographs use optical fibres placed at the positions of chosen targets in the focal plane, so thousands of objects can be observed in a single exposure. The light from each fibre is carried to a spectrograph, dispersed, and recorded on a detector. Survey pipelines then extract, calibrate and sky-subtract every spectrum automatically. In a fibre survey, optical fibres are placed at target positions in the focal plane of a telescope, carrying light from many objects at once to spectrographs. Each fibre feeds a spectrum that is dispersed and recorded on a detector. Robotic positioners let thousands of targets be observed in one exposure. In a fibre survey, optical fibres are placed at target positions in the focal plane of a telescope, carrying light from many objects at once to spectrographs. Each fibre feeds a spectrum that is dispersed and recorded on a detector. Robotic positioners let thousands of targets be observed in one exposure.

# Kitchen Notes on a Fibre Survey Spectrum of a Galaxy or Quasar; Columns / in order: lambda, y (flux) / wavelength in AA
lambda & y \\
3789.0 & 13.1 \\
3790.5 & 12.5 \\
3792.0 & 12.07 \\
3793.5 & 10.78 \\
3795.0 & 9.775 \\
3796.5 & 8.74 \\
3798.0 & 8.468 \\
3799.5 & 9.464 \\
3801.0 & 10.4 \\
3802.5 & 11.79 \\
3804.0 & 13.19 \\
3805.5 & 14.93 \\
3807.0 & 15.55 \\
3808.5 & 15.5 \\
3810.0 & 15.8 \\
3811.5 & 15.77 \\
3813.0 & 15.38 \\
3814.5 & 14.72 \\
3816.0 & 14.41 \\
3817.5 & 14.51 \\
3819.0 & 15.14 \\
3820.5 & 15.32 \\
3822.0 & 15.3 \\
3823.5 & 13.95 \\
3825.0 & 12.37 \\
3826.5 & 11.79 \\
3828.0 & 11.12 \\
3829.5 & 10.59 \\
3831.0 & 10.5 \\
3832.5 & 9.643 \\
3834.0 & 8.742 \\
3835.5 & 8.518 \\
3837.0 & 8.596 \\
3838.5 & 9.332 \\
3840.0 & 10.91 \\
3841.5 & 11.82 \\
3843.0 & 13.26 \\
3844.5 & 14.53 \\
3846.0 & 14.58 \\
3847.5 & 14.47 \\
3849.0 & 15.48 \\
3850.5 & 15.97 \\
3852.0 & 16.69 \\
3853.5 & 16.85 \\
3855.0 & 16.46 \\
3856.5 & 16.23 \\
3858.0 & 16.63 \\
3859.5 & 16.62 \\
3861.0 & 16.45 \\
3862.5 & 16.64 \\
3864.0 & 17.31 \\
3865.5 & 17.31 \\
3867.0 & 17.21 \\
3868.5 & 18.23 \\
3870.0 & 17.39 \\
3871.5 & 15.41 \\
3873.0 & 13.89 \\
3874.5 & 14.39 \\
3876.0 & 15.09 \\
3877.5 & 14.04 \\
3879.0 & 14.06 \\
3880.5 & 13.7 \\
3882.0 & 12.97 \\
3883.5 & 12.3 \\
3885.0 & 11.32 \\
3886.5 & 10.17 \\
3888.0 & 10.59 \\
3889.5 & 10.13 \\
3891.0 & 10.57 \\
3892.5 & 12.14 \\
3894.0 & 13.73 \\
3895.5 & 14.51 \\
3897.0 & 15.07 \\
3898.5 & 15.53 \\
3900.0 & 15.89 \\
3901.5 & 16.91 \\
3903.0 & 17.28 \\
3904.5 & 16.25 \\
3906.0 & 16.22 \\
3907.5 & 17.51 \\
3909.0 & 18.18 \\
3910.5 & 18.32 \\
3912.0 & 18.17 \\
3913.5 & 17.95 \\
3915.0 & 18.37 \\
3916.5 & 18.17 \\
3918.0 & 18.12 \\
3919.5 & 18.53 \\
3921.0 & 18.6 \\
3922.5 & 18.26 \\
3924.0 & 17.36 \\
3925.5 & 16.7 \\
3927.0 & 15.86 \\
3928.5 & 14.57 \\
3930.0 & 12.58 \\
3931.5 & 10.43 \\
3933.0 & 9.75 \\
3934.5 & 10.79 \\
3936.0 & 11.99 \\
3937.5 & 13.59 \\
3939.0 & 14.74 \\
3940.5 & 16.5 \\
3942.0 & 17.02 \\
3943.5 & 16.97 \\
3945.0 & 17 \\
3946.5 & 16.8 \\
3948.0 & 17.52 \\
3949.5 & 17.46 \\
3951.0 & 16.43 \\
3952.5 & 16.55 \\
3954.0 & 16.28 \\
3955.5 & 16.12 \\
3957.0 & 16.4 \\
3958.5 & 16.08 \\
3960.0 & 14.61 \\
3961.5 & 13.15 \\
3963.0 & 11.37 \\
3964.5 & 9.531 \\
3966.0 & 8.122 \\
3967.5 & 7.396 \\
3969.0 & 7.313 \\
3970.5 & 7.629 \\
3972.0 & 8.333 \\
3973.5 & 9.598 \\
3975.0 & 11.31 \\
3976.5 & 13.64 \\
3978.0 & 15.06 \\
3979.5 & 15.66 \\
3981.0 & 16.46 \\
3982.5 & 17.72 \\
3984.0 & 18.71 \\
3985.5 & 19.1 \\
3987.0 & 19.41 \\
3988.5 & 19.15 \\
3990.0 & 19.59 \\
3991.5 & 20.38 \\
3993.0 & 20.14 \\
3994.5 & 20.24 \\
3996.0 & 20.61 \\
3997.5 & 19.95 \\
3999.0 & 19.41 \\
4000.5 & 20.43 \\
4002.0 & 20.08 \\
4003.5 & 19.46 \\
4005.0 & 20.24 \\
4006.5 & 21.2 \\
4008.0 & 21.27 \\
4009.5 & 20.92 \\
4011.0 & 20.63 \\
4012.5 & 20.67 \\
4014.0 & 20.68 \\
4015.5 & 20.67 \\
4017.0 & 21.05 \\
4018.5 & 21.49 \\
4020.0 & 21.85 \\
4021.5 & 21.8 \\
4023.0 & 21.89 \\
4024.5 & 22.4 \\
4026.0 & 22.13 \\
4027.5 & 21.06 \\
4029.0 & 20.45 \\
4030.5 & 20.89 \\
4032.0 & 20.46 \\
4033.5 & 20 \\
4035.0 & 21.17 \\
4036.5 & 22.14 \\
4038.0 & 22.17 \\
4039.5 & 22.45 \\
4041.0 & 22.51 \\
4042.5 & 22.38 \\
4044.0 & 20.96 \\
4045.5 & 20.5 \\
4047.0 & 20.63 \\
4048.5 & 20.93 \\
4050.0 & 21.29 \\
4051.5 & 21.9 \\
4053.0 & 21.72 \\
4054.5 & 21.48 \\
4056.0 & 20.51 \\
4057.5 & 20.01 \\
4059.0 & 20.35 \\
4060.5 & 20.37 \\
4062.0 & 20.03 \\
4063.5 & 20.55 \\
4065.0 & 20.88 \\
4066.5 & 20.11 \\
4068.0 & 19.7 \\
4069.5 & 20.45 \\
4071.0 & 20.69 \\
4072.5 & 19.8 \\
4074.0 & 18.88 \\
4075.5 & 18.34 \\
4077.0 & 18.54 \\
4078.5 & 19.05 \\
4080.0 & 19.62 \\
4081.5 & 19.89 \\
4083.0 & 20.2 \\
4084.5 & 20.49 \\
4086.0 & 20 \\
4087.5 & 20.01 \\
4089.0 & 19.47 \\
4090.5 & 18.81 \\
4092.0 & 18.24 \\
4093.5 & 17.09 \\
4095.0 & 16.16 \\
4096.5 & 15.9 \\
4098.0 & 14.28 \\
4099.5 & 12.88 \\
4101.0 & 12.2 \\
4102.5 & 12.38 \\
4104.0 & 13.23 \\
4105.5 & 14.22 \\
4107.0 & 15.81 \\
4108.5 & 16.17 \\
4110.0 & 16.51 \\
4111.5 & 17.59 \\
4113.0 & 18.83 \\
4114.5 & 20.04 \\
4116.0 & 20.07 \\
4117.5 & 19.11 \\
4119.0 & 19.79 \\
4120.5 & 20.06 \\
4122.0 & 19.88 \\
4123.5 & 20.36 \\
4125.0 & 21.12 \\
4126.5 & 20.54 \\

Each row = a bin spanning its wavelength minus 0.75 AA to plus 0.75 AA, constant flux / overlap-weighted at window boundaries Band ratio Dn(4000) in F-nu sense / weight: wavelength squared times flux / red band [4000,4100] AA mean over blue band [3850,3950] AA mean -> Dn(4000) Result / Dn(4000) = 1.4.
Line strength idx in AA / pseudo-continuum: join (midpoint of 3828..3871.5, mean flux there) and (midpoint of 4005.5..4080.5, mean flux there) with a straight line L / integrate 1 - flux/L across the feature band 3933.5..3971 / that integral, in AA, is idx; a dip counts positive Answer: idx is 7.9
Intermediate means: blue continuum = 14.1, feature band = 13.9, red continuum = 20.8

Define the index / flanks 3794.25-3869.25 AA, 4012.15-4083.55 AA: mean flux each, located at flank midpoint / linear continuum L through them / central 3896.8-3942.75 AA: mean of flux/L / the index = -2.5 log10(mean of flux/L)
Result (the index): 0.04 mag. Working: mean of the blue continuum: 13.7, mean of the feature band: 16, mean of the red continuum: 20.8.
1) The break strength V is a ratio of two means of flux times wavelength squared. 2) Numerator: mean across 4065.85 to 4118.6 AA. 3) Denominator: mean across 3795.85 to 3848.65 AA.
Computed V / 1.63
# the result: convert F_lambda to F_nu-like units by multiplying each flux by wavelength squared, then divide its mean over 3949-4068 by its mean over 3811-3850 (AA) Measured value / 1.6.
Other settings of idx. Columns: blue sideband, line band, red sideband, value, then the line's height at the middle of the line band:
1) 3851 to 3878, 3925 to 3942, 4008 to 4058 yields 4.5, 18.3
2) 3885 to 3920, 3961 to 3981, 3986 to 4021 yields 8.5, 18.8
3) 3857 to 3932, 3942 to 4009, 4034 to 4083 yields 7.1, 18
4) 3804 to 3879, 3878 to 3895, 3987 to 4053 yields 4.2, 16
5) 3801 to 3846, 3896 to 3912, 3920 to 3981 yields -3.8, 13.5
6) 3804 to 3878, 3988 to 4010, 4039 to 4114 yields -3.6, 17.4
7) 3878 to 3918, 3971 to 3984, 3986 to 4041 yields 3.7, 19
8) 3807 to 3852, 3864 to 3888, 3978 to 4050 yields 0.8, 15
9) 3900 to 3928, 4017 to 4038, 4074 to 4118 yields -4.7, 17.5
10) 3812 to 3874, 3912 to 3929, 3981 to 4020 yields -0.5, 17.1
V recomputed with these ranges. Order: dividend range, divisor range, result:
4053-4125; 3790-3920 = 1.47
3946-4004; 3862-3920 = 1.07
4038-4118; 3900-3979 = 1.37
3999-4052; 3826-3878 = 1.64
